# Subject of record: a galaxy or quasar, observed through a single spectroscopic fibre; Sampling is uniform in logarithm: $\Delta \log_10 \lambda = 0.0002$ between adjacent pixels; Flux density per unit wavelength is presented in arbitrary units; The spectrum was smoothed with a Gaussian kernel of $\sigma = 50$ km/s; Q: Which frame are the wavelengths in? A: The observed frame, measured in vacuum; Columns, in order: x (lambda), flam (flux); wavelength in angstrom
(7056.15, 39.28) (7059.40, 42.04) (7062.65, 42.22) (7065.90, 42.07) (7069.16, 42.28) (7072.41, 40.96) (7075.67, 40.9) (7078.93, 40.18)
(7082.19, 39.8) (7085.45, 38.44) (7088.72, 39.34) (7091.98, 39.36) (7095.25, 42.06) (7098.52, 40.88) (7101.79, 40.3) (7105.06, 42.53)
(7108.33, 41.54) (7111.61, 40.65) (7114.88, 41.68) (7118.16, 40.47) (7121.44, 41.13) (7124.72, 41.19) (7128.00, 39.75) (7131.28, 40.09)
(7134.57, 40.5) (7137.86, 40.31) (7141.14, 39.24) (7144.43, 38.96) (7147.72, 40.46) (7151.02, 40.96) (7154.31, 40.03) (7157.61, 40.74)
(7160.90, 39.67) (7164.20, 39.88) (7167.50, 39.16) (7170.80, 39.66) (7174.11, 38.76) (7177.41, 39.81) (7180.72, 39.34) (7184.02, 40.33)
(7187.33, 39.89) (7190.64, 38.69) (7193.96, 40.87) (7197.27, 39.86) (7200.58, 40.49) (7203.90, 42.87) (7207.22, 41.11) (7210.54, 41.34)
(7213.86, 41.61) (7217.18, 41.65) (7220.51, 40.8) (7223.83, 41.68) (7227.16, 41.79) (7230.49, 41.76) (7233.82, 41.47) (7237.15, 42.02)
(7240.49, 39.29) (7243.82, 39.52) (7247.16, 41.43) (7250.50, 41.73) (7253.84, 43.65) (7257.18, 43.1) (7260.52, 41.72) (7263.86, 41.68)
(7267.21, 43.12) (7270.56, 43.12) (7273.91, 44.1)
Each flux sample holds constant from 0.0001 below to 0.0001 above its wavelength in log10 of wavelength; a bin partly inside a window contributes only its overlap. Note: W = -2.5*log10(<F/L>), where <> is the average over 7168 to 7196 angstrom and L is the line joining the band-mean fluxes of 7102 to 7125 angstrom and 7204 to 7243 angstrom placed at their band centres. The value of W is 0.04 mag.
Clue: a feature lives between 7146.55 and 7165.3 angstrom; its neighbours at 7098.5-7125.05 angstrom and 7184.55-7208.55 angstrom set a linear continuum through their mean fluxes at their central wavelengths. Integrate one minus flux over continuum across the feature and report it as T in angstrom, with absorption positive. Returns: 0.2 angstrom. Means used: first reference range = 41.2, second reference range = 40.5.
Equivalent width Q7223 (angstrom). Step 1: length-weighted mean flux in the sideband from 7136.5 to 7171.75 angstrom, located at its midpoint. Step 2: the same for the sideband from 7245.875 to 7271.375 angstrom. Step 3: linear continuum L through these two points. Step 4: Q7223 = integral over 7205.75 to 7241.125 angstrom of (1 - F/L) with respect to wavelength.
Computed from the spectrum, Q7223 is 0.2 angstrom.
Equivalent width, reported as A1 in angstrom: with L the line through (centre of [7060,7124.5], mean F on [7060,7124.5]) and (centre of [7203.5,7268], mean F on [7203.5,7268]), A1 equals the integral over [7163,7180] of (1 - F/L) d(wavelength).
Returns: 0.77 angstrom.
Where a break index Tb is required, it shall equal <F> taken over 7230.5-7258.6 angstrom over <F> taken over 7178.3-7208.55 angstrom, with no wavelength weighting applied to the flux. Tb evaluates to 1.0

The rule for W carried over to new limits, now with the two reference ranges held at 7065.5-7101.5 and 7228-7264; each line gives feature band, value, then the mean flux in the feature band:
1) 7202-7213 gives -0.010 mag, 41.7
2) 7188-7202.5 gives 0.033 mag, 40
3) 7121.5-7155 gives 0.018 mag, 40.2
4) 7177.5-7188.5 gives 0.035 mag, 39.9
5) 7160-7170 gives 0.040 mag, 39.6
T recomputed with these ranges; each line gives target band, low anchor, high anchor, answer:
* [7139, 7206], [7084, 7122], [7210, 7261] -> 1.86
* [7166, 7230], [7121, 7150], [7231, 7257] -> 0.55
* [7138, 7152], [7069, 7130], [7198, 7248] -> 0.33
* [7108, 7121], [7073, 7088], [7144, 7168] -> -0.35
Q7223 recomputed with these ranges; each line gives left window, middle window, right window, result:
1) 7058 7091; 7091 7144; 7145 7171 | -0.4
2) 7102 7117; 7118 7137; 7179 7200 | 0.3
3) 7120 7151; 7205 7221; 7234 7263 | -0.1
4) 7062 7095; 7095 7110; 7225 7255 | -0.3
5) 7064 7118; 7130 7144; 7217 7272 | 0.4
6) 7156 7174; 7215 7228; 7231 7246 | -0.3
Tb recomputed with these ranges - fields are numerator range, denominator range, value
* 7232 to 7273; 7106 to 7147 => 1.03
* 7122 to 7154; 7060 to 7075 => 0.96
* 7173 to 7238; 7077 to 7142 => 1.01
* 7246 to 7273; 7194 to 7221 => 1.03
